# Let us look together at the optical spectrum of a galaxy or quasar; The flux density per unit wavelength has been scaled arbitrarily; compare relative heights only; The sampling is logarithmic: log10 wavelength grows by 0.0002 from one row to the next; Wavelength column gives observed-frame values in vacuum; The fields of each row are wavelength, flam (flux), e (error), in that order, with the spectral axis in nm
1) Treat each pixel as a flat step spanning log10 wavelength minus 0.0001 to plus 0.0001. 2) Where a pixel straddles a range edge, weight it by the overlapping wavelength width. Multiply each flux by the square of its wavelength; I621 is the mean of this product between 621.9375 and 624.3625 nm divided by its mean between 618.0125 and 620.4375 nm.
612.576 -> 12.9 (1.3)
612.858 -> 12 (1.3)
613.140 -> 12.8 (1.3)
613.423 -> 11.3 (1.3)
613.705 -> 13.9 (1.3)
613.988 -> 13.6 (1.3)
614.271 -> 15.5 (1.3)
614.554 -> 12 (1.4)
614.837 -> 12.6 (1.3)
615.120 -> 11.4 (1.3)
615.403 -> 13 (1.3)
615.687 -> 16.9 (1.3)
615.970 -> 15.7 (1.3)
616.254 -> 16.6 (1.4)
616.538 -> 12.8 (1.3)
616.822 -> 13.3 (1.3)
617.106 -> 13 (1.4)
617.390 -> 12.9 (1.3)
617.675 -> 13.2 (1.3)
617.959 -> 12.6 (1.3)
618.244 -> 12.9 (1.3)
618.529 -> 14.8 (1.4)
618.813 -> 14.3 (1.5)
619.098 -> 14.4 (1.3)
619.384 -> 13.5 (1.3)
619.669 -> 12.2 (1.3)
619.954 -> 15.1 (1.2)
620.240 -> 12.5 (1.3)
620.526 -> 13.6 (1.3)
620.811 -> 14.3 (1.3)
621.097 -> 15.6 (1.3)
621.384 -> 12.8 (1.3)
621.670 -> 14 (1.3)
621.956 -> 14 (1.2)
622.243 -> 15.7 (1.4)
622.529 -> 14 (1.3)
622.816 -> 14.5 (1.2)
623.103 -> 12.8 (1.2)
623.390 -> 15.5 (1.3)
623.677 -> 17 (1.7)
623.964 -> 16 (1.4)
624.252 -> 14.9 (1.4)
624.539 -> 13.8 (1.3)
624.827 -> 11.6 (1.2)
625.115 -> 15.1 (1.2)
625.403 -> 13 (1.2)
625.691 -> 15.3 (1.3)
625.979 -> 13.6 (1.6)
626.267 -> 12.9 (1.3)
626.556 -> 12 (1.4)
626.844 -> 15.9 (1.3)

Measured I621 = 1.11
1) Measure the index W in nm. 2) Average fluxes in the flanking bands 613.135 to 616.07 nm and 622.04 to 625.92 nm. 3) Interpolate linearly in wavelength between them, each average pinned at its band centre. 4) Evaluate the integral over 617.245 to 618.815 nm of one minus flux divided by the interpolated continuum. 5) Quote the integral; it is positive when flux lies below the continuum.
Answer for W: 0.06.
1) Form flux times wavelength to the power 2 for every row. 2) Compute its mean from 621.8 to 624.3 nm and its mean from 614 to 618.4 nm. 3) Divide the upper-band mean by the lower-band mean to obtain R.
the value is 1.12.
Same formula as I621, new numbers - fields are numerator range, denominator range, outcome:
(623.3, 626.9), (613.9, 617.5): 1.07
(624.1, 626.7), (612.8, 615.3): 1.10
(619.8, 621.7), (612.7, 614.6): 1.09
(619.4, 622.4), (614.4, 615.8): 1.08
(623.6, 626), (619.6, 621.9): 1.06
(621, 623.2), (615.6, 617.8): 1.01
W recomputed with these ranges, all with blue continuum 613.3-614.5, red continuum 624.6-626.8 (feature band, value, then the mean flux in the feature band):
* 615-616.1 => -0.06 nm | 14.3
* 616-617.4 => -0.05 nm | 14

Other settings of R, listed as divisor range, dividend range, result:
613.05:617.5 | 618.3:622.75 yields 1.05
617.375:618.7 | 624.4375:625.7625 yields 1.05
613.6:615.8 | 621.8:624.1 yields 1.13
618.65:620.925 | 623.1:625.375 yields 1.08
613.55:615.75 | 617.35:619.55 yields 1.02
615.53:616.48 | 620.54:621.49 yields 0.90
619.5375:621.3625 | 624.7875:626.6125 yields 1.00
